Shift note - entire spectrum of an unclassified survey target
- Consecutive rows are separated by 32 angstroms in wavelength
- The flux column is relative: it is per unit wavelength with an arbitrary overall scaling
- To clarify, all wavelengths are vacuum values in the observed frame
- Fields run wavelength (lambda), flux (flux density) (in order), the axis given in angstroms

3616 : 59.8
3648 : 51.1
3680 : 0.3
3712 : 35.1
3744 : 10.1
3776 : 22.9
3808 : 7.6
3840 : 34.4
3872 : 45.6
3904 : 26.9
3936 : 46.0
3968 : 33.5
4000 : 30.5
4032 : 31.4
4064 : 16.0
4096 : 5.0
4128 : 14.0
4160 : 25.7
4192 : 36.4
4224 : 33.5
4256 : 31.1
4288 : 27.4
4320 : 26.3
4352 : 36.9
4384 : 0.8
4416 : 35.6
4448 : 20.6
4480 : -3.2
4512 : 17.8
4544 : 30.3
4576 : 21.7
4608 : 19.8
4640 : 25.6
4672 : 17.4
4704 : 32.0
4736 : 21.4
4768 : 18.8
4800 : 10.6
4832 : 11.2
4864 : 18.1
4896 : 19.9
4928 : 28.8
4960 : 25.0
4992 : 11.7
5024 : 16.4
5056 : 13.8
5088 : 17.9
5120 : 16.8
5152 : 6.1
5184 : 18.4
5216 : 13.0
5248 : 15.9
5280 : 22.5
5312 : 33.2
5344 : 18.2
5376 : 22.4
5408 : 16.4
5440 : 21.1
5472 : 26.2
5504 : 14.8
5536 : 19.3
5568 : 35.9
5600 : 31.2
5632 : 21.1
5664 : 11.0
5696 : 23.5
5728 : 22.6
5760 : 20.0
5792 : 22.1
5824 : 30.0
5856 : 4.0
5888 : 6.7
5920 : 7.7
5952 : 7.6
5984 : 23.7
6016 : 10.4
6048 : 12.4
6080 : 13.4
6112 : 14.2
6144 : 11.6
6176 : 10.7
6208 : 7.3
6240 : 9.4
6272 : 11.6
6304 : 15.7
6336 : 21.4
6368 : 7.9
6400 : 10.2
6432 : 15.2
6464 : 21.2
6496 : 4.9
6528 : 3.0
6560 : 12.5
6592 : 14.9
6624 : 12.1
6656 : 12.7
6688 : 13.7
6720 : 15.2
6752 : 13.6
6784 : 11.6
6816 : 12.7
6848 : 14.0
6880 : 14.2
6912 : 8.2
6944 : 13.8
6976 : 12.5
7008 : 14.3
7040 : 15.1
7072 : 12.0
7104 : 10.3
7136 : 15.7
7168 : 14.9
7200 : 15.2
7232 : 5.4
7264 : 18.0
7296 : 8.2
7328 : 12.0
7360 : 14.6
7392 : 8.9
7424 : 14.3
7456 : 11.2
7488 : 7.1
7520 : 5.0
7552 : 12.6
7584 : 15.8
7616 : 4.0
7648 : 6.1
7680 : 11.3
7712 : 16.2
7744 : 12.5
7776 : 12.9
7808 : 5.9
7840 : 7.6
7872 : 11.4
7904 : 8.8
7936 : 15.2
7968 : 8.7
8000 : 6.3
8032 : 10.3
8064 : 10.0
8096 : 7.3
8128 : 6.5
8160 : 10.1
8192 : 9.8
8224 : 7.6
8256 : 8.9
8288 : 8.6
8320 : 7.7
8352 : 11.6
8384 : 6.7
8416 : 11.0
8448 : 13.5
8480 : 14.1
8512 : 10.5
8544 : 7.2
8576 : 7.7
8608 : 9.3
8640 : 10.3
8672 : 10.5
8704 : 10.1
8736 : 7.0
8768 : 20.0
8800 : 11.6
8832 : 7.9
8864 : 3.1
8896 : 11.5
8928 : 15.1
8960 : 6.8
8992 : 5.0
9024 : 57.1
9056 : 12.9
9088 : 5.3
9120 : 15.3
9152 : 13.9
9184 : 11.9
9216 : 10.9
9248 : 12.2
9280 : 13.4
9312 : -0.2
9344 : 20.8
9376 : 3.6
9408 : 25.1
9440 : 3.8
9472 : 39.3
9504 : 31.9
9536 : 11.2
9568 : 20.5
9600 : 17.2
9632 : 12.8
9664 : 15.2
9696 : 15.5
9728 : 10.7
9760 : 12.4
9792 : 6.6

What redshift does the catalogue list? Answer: 1.42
